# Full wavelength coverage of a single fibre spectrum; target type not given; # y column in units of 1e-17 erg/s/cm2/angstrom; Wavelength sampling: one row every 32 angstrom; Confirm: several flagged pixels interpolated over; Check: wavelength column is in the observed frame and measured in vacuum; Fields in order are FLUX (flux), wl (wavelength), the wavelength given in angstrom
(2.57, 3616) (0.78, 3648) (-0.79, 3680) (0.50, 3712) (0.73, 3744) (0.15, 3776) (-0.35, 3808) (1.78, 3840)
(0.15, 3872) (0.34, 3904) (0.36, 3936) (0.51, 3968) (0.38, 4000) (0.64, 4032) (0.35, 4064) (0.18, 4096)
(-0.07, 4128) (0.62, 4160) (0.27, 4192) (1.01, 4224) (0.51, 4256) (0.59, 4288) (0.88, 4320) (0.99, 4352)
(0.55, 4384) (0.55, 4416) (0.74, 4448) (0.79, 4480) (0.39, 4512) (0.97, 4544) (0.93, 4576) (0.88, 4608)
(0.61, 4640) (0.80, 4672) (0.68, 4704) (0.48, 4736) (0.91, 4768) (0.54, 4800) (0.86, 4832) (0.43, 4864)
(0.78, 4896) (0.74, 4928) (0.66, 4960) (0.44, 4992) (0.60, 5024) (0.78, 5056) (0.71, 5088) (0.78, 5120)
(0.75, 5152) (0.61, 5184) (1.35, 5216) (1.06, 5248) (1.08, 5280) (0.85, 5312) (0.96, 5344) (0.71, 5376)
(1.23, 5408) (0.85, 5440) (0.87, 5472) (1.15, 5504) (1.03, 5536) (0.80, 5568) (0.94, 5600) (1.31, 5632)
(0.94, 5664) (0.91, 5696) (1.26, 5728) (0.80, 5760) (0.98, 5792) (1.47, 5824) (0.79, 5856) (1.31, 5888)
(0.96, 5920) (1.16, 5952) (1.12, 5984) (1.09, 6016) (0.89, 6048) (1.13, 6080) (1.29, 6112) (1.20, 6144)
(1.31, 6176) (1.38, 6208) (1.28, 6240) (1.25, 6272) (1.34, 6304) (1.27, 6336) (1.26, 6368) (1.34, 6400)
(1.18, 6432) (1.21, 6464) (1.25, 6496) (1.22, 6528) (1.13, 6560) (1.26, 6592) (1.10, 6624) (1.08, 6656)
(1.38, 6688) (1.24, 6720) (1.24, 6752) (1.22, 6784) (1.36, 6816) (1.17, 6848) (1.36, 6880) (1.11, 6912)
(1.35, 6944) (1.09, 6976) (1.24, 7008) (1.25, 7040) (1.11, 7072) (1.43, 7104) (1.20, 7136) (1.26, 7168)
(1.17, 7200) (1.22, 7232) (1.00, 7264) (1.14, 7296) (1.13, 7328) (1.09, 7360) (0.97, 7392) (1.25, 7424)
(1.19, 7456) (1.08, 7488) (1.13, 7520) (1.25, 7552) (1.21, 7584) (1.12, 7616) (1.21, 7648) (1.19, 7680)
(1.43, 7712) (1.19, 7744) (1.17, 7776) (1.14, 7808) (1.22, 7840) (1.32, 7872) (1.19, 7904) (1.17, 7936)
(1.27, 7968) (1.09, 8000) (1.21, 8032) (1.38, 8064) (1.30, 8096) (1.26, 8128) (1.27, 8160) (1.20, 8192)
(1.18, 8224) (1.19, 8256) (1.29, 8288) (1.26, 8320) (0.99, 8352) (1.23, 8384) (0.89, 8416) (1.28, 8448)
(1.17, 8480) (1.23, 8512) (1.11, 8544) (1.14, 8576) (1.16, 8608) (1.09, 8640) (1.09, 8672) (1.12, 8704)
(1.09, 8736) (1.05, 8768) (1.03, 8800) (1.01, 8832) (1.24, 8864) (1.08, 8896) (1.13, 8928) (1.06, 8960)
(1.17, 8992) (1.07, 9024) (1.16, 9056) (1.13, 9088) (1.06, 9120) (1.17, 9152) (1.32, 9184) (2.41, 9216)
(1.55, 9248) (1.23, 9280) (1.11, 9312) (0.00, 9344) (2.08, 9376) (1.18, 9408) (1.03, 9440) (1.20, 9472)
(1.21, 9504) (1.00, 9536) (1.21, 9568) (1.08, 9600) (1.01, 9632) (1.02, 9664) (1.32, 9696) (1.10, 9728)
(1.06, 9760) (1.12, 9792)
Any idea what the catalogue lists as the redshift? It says 0.40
